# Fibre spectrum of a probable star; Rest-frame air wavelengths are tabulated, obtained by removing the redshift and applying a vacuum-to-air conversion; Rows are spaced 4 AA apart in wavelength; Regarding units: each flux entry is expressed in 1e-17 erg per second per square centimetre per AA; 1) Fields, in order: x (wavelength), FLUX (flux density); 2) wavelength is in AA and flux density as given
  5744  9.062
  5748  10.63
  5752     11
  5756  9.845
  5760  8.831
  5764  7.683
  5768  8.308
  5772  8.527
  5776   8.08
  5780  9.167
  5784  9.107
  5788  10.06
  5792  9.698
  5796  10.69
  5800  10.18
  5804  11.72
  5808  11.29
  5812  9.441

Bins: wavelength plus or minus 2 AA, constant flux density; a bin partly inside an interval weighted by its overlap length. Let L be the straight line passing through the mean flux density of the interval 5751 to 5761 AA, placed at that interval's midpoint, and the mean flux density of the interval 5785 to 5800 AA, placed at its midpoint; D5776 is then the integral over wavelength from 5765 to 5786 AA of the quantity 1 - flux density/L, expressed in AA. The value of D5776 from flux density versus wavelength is 2.9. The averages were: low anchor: 9.89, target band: 8.59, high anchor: 10.1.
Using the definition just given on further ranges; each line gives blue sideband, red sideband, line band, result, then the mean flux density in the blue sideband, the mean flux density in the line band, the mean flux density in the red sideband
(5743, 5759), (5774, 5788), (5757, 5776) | 2.3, 10.1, 8.39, 8.97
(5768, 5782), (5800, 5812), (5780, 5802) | -0.2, 8.55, 9.88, 10.9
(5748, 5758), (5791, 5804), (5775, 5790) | 1.9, 10.5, 9.17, 10.5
